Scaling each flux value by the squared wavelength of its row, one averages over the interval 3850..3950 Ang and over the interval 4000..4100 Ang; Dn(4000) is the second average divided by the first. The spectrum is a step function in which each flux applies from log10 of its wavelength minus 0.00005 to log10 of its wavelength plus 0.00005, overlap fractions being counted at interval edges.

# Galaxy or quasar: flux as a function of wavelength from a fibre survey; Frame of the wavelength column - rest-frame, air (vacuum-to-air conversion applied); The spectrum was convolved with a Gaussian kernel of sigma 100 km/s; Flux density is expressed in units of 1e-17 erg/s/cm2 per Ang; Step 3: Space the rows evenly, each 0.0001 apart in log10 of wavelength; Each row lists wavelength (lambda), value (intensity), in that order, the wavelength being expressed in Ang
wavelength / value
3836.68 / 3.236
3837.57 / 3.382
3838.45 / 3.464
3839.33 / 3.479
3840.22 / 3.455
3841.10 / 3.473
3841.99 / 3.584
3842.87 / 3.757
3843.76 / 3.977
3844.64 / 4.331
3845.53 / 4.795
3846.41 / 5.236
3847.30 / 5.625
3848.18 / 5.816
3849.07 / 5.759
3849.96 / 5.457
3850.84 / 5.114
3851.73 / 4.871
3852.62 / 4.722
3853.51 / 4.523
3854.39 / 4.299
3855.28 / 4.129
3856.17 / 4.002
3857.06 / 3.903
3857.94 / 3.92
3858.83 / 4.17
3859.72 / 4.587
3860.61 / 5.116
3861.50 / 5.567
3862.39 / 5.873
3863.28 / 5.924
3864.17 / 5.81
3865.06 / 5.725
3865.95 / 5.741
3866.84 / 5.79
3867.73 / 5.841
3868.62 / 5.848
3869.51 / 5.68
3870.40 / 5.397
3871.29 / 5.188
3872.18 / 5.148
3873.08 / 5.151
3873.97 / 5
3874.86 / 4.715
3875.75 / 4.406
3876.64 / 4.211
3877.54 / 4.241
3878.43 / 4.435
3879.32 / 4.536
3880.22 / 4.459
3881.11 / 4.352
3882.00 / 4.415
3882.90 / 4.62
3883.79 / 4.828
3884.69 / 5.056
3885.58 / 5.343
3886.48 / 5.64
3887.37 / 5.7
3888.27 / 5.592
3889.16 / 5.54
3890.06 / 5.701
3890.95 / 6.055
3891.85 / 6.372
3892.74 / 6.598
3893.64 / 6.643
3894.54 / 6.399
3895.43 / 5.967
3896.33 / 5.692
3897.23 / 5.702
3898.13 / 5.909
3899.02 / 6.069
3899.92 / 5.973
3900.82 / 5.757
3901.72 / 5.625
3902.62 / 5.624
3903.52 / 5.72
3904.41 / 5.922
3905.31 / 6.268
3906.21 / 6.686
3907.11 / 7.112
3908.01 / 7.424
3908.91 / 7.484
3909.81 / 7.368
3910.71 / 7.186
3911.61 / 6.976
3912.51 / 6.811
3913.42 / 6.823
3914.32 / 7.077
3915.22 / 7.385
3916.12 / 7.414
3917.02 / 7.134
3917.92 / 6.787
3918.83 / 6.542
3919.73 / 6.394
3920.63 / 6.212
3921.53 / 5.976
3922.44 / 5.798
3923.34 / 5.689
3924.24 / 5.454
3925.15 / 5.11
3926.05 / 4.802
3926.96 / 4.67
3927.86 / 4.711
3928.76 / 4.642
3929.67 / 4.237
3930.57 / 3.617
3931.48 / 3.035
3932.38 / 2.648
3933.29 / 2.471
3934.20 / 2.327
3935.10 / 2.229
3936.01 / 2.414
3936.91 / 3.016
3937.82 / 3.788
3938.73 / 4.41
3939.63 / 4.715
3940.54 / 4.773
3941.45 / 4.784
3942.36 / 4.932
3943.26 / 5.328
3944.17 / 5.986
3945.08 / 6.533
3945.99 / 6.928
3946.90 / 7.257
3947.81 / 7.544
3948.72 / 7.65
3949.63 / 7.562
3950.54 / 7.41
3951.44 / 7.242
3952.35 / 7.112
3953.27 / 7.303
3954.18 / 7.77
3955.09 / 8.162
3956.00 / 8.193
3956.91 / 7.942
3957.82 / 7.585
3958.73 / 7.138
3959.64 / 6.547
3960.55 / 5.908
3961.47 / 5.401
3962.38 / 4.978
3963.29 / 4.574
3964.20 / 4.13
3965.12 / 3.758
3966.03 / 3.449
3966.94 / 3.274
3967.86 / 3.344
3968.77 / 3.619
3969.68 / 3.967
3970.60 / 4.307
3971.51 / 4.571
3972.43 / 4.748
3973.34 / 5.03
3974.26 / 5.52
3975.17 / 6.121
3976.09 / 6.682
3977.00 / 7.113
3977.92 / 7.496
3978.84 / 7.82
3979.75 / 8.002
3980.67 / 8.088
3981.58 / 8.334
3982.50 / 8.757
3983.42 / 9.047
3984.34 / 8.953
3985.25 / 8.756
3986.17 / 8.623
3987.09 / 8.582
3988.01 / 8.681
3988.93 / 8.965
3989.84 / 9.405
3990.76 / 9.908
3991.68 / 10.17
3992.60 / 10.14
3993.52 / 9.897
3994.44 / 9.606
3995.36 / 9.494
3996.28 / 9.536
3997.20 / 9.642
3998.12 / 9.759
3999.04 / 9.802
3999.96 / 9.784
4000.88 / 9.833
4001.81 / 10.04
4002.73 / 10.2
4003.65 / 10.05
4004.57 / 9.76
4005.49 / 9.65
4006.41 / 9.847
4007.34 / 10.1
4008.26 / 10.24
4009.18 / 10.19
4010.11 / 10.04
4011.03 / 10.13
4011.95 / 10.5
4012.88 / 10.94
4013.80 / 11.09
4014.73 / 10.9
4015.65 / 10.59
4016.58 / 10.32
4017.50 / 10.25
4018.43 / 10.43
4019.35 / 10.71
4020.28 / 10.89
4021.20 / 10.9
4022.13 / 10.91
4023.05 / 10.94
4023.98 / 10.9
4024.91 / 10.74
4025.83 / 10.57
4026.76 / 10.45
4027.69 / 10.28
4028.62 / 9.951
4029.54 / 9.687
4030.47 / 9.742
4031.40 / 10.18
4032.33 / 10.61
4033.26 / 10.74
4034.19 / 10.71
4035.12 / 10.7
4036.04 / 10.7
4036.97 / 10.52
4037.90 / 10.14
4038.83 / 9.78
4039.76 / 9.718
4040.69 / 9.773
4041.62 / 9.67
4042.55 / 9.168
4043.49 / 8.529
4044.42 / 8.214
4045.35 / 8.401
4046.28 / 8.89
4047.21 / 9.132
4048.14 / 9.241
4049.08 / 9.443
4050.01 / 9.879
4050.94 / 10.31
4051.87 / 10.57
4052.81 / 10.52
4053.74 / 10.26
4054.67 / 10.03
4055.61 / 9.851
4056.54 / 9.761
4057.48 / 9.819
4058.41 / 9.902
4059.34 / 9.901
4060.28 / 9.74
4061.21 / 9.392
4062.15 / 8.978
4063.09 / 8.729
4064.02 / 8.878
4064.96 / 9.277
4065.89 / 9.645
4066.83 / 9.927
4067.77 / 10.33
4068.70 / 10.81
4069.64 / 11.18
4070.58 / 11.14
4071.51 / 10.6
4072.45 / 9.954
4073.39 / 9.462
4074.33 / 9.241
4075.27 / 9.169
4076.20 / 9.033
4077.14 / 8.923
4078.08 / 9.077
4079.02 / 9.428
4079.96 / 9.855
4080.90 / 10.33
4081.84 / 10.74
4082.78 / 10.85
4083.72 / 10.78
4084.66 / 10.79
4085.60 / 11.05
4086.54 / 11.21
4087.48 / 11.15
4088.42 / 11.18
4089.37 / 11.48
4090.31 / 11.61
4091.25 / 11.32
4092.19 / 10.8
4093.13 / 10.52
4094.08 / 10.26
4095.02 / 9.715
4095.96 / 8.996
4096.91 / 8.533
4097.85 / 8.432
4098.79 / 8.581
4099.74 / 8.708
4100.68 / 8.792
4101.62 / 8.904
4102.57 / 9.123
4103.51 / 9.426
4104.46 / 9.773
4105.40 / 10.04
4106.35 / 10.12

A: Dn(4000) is 2.00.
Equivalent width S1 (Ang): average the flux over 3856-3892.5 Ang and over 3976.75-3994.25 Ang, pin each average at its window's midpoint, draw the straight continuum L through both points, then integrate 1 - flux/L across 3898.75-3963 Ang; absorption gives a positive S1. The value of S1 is 9.6 Ang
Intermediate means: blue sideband 5.13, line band 5.9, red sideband 8.81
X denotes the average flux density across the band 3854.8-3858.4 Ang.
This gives 3.99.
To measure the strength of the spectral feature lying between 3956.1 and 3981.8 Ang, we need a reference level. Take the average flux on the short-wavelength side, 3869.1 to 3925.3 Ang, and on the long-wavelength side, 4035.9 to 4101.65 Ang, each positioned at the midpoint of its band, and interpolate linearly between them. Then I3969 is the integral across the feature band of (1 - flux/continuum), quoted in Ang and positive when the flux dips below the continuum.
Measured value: 6.24 Ang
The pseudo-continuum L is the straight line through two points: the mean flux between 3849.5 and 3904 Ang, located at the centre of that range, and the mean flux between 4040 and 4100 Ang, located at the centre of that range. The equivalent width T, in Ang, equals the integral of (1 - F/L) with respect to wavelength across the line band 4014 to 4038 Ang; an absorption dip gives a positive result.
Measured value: -4.7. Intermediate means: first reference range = 5.25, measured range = 10.5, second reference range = 9.86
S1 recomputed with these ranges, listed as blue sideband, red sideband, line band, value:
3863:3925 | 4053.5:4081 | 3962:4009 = 1.1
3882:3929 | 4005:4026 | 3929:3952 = 8.0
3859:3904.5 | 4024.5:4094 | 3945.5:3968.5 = 3.3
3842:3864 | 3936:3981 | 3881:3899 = -1.6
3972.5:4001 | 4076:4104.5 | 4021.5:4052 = -2.4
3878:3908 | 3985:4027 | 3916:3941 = 8.4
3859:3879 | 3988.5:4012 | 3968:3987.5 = 5.0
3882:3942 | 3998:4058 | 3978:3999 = -1.3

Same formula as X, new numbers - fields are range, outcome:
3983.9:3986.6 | 8.79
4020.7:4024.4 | 10.9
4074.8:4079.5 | 9.13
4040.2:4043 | 9.55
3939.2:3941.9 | 4.75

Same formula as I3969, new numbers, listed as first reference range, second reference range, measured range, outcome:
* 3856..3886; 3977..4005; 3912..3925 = 0.3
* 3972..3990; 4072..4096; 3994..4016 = -4.6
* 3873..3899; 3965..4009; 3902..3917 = -2.2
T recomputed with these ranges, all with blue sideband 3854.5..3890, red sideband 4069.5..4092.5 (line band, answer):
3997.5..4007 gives -1.70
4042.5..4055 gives 0.13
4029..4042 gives -1.36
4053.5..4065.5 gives 0.34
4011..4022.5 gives -2.54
